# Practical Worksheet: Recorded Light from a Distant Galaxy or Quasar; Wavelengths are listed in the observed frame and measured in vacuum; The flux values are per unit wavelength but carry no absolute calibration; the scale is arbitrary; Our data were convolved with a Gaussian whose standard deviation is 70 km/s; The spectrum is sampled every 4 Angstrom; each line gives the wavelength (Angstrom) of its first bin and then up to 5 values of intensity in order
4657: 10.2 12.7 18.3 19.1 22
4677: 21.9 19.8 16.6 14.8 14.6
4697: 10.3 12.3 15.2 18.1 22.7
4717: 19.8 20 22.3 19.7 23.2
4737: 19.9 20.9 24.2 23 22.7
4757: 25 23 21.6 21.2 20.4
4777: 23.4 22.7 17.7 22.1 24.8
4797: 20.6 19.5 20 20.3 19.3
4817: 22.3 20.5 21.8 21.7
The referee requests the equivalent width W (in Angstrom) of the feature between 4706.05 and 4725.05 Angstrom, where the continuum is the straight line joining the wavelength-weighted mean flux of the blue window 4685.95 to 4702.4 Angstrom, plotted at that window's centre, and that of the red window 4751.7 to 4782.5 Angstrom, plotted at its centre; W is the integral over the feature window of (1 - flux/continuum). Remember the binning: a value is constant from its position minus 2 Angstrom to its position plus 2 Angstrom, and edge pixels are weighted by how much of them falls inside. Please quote -5.0 Angstrom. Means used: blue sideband 13.3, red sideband 22.5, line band 20.1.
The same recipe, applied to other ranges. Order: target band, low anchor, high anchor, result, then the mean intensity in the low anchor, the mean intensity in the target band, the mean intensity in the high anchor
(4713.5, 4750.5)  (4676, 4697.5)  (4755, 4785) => -3.60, 16.5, 21.5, 22.2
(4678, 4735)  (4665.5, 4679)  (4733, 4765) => 9.81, 20.7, 17.9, 22.6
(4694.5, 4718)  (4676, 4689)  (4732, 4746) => 4.45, 18.5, 16.2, 21.8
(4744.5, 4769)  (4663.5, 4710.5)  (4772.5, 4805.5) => -3.82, 16.9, 23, 21.3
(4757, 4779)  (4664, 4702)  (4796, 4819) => -3.33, 17.1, 22.2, 20.3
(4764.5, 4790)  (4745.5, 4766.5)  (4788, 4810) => 1.10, 23.2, 21.3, 21.2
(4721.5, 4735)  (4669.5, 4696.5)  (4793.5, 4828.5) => -1.88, 17.9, 21.5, 20.8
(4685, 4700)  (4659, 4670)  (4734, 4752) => 3.92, 16.5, 13.6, 22.1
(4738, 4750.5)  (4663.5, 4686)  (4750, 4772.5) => -0.25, 19.8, 22.5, 22.6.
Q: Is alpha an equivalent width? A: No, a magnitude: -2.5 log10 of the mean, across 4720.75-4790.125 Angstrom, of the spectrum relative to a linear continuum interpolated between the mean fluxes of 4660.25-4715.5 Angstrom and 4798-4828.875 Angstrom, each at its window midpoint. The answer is -0.154 mag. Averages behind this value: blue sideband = 17.2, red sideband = 20.6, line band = 21.9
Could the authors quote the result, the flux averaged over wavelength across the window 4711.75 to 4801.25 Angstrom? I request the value 21.8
